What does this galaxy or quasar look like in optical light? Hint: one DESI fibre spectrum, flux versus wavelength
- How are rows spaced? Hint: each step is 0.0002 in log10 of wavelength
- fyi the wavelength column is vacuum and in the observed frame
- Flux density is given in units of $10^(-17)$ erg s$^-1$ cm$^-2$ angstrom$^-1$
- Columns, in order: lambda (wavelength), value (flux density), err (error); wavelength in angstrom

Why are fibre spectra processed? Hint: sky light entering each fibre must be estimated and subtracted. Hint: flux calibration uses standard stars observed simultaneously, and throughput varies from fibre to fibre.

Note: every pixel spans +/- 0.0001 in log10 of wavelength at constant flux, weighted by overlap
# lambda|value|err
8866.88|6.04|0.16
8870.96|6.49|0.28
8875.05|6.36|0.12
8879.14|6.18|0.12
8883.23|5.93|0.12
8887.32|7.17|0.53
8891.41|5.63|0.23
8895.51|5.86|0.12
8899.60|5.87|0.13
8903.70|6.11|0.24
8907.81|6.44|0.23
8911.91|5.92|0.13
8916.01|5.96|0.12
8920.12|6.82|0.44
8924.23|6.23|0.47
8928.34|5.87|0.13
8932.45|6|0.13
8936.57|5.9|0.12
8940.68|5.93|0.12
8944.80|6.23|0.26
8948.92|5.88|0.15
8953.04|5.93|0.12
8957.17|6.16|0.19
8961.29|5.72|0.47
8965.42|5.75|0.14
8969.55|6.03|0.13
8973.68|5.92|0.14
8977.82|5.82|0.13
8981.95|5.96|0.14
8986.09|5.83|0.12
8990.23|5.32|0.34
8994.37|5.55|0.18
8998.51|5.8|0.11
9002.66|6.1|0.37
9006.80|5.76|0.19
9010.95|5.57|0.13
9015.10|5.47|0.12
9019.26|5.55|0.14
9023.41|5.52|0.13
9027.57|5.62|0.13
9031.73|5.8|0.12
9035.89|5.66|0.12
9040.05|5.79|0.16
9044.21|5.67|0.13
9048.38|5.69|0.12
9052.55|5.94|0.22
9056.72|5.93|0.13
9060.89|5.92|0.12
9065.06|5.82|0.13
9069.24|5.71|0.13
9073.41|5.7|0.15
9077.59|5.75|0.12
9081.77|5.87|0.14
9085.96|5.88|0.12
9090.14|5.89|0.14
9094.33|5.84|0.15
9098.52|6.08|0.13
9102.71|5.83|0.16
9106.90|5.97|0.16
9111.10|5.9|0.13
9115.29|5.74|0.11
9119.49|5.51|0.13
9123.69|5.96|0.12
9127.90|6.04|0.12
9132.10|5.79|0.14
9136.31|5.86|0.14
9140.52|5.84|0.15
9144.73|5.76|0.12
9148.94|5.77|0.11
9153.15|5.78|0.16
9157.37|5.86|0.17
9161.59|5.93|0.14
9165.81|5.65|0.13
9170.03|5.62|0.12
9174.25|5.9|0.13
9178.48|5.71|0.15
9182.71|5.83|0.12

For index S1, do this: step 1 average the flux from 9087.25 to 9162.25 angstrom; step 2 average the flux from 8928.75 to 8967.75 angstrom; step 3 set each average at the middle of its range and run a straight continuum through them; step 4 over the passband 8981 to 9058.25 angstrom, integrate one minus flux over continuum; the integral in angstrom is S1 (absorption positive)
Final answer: 2.59 angstrom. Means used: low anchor 5.94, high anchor 5.85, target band 5.71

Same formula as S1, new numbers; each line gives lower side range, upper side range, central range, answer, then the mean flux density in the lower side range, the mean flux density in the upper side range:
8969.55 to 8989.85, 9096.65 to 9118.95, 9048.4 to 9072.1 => 0.09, 5.85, 5.88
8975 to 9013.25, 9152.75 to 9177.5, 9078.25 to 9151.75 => -0.98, 5.75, 5.79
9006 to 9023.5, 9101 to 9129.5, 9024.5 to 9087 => -1.07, 5.57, 5.85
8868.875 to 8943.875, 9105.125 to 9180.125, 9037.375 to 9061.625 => 0.53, 6.15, 5.81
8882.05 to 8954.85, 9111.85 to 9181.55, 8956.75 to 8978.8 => 0.54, 6.1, 5.8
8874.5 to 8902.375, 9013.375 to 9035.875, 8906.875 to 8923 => -0.65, 6.13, 5.6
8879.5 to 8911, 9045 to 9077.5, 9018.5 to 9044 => 0.88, 6.14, 5.81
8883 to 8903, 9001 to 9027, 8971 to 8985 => -0.27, 6.11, 5.65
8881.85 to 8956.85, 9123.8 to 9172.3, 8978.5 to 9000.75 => 1.14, 6.1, 5.82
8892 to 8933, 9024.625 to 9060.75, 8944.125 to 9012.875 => 1.07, 6.1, 5.76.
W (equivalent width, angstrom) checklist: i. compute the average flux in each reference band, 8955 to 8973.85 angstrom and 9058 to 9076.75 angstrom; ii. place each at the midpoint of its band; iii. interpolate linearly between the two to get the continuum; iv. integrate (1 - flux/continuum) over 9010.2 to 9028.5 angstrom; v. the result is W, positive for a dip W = 1.0 angstrom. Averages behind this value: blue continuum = 5.92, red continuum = 5.79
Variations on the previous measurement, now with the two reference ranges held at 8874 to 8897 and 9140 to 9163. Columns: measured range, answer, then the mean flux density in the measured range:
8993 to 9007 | 0.5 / 5.82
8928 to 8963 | 0.8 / 5.97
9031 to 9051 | 0.8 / 5.72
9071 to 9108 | 0.3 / 5.86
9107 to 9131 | 0.1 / 5.84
